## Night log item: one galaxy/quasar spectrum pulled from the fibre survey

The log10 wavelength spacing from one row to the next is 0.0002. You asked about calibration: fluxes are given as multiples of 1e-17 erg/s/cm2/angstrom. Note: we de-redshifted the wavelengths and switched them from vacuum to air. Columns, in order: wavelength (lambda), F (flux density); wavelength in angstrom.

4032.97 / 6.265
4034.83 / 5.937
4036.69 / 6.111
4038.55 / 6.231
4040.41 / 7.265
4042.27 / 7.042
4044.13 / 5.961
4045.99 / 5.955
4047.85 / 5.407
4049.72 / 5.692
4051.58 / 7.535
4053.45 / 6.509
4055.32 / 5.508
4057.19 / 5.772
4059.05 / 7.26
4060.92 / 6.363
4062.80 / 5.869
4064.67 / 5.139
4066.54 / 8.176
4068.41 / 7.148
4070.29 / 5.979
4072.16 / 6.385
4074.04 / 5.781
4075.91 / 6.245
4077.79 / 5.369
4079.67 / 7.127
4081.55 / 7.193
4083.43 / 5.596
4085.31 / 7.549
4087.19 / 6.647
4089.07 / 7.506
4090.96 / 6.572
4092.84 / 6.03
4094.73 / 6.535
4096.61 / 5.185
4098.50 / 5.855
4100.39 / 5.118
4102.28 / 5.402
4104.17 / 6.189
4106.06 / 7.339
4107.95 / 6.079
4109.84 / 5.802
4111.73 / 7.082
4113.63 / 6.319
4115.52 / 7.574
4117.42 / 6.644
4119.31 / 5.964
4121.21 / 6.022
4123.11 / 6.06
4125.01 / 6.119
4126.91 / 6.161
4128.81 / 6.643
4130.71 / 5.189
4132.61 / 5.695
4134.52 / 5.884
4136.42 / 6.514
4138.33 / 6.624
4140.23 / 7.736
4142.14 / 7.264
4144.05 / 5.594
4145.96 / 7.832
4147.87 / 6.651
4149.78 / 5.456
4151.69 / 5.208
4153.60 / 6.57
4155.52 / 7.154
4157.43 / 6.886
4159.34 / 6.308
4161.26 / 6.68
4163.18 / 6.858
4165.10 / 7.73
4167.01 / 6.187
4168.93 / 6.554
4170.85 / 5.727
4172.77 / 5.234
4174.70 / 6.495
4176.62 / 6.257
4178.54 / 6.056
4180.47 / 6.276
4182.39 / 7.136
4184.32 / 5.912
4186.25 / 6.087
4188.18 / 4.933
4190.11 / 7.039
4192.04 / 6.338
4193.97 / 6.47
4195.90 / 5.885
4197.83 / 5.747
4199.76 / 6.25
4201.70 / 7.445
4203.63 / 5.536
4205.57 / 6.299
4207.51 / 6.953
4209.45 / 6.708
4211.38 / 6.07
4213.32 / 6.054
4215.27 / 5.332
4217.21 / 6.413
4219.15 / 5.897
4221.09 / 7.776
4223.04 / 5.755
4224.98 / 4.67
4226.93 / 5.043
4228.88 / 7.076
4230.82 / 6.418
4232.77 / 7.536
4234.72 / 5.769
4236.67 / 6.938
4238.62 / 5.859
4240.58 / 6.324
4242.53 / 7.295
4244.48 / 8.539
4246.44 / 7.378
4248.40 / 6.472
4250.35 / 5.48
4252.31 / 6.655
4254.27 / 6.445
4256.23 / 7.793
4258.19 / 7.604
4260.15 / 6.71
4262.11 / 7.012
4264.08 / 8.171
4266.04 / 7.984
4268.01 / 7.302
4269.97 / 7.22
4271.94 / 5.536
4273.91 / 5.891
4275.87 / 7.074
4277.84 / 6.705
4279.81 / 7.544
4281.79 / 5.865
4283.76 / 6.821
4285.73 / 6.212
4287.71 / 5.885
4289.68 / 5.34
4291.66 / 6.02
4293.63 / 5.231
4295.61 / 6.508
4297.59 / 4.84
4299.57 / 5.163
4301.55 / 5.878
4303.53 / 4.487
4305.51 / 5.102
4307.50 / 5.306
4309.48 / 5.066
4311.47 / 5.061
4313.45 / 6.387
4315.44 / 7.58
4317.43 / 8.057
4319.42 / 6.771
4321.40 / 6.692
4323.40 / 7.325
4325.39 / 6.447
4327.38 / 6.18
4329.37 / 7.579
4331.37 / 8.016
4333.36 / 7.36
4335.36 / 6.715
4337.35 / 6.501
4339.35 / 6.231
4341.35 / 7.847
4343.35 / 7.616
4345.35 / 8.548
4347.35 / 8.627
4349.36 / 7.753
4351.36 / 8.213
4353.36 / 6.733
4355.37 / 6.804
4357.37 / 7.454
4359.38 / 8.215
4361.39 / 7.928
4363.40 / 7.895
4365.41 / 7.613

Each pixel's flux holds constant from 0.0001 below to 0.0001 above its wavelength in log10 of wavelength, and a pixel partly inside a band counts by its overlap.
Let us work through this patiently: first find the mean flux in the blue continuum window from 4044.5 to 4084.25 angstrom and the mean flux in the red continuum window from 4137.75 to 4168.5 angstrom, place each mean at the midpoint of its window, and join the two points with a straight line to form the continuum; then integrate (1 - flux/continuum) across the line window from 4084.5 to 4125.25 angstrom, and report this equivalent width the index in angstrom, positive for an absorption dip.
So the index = 0.7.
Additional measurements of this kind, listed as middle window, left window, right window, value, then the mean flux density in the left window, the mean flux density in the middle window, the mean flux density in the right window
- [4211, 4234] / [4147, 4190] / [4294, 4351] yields 0.9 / 6.3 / 6.17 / 6.64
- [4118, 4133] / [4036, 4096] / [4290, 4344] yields 0.9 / 6.42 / 6.01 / 6.35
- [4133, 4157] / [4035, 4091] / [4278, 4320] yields -1.0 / 6.42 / 6.53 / 5.96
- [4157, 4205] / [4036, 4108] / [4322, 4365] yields 3.2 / 6.33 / 6.31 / 7.42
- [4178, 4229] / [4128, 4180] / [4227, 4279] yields 3.5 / 6.4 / 6.18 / 6.86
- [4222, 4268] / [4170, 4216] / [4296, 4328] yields -4.8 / 6.18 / 6.75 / 6.03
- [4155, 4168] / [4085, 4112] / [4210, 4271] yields -0.7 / 6.28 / 6.82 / 6.68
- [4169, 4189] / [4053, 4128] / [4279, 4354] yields 1.2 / 6.33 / 6.04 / 6.57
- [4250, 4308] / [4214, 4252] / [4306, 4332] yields 1.5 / 6.42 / 6.34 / 6.6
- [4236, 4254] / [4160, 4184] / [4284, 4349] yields -0.9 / 6.42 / 6.75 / 6.48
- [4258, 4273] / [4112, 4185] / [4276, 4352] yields -1.5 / 6.41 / 7.16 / 6.57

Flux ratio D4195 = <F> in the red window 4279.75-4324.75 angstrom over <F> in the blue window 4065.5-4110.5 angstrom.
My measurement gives 0.9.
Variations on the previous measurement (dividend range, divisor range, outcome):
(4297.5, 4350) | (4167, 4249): 1.05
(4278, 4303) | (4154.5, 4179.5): 0.92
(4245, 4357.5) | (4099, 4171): 1.05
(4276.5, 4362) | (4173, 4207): 1.07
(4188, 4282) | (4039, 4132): 1.04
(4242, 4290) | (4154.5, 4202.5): 1.07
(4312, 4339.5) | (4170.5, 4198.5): 1.14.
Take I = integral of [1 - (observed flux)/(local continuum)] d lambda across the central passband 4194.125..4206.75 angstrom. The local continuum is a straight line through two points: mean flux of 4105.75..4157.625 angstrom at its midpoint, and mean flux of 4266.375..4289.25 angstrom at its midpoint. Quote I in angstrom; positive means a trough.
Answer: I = 0.50 angstrom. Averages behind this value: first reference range 6.41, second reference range 6.56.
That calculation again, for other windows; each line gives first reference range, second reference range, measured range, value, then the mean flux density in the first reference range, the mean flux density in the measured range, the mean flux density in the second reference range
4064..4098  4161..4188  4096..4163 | 0.7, 6.46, 6.32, 6.32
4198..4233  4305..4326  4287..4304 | 2.2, 6.25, 5.51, 6.37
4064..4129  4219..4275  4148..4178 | 0.7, 6.36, 6.36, 6.72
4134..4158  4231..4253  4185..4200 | 1.3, 6.57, 6.08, 6.74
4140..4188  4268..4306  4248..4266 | -2.6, 6.43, 7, 6.01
